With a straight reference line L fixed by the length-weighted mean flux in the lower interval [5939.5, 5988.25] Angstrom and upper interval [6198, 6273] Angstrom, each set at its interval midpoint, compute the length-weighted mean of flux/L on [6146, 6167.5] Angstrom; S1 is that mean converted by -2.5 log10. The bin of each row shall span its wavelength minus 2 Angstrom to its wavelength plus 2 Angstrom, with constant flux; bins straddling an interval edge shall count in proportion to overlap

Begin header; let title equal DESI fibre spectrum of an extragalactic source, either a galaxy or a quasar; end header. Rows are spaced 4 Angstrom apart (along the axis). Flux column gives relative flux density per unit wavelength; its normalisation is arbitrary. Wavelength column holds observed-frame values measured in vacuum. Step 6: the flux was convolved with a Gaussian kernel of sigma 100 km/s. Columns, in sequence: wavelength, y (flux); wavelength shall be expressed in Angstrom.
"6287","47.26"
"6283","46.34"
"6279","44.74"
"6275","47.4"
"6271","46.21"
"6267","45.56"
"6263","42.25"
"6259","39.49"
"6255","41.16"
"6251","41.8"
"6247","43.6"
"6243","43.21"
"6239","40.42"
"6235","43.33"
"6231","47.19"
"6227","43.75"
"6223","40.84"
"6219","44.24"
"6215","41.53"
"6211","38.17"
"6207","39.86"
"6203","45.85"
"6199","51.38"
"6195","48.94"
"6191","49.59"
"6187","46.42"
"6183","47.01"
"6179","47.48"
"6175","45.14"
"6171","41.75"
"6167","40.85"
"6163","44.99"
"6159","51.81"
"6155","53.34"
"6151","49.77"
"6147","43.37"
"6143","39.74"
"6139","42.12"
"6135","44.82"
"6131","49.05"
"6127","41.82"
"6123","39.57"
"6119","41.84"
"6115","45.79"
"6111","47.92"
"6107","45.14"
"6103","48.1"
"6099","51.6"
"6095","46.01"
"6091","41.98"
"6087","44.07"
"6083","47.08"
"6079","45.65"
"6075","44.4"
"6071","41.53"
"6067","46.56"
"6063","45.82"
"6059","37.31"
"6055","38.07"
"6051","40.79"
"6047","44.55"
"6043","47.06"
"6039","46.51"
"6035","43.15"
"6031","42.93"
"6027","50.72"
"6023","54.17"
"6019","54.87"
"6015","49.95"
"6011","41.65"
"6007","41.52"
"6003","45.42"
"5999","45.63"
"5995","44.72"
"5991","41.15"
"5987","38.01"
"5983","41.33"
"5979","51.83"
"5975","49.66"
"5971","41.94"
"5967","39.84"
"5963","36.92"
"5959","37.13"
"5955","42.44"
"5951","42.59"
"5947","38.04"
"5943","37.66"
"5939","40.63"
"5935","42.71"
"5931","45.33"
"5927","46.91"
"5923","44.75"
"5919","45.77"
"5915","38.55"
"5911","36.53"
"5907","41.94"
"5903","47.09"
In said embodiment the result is -0.13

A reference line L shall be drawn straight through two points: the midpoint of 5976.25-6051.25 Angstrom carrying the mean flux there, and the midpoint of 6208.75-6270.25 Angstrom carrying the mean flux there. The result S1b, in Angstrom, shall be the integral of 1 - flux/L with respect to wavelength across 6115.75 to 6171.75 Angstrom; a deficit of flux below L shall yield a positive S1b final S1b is -1.1 Angstrom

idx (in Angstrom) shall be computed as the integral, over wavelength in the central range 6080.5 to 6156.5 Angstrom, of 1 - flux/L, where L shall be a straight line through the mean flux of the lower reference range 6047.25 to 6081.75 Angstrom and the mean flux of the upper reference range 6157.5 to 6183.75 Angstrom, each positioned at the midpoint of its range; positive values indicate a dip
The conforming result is -2.25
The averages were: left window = 42.7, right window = 45.4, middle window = 45.4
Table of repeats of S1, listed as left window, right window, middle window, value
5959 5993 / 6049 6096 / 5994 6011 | -0.04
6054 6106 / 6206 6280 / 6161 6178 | 0.01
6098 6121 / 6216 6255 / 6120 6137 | 0.06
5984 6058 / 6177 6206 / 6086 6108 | 0.00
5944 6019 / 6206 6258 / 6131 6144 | -0.02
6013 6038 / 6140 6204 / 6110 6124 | 0.09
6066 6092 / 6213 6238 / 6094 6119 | -0.07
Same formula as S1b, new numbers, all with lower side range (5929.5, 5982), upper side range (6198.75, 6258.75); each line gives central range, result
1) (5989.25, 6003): -0.65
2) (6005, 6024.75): -2.90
